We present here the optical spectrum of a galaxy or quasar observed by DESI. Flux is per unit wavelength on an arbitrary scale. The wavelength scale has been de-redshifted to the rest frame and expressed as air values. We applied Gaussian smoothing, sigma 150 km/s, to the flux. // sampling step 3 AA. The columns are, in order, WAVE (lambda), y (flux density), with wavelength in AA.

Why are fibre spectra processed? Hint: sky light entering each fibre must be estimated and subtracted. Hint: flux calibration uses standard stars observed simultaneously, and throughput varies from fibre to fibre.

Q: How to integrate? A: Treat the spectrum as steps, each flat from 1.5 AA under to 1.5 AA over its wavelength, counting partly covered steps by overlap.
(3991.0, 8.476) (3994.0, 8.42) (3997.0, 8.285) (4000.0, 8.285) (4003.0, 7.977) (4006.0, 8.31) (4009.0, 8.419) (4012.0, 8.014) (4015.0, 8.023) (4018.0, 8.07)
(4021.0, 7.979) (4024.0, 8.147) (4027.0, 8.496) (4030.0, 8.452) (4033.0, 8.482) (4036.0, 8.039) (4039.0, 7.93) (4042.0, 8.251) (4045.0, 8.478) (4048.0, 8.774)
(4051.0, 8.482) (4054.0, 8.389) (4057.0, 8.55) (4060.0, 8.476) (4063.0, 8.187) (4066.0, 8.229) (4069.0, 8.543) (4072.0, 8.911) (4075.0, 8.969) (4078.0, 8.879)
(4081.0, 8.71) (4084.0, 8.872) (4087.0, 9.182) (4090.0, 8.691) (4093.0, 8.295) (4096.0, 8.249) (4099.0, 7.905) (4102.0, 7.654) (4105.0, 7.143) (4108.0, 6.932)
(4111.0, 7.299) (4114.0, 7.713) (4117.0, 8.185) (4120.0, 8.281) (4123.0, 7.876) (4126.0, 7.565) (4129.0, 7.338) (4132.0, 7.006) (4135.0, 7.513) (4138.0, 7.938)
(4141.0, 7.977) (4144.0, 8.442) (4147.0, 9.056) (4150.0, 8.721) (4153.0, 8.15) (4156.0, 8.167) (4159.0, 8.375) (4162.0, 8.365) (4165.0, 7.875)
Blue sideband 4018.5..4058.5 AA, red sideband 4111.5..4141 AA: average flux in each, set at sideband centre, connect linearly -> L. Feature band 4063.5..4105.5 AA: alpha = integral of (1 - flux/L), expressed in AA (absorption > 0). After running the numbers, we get -2.4 AA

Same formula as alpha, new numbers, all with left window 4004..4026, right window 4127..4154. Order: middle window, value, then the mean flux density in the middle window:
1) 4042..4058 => -0.8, 8.51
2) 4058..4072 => -0.6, 8.42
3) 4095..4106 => 0.4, 7.74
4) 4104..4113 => 1.0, 7.16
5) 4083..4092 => -0.9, 8.88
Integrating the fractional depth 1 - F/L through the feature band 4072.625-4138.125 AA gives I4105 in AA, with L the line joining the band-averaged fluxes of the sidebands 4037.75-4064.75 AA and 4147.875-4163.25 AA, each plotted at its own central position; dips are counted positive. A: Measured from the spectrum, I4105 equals 2.9 AA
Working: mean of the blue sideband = 8.39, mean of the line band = 8.02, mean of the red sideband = 8.38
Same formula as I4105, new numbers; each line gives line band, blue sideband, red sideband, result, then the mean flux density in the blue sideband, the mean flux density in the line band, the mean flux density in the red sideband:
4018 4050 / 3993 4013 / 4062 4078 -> 0.45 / 8.25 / 8.29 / 8.61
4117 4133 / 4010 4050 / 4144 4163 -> 1.40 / 8.25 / 7.69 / 8.47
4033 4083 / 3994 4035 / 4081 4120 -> -2.17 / 8.23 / 8.49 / 8.05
